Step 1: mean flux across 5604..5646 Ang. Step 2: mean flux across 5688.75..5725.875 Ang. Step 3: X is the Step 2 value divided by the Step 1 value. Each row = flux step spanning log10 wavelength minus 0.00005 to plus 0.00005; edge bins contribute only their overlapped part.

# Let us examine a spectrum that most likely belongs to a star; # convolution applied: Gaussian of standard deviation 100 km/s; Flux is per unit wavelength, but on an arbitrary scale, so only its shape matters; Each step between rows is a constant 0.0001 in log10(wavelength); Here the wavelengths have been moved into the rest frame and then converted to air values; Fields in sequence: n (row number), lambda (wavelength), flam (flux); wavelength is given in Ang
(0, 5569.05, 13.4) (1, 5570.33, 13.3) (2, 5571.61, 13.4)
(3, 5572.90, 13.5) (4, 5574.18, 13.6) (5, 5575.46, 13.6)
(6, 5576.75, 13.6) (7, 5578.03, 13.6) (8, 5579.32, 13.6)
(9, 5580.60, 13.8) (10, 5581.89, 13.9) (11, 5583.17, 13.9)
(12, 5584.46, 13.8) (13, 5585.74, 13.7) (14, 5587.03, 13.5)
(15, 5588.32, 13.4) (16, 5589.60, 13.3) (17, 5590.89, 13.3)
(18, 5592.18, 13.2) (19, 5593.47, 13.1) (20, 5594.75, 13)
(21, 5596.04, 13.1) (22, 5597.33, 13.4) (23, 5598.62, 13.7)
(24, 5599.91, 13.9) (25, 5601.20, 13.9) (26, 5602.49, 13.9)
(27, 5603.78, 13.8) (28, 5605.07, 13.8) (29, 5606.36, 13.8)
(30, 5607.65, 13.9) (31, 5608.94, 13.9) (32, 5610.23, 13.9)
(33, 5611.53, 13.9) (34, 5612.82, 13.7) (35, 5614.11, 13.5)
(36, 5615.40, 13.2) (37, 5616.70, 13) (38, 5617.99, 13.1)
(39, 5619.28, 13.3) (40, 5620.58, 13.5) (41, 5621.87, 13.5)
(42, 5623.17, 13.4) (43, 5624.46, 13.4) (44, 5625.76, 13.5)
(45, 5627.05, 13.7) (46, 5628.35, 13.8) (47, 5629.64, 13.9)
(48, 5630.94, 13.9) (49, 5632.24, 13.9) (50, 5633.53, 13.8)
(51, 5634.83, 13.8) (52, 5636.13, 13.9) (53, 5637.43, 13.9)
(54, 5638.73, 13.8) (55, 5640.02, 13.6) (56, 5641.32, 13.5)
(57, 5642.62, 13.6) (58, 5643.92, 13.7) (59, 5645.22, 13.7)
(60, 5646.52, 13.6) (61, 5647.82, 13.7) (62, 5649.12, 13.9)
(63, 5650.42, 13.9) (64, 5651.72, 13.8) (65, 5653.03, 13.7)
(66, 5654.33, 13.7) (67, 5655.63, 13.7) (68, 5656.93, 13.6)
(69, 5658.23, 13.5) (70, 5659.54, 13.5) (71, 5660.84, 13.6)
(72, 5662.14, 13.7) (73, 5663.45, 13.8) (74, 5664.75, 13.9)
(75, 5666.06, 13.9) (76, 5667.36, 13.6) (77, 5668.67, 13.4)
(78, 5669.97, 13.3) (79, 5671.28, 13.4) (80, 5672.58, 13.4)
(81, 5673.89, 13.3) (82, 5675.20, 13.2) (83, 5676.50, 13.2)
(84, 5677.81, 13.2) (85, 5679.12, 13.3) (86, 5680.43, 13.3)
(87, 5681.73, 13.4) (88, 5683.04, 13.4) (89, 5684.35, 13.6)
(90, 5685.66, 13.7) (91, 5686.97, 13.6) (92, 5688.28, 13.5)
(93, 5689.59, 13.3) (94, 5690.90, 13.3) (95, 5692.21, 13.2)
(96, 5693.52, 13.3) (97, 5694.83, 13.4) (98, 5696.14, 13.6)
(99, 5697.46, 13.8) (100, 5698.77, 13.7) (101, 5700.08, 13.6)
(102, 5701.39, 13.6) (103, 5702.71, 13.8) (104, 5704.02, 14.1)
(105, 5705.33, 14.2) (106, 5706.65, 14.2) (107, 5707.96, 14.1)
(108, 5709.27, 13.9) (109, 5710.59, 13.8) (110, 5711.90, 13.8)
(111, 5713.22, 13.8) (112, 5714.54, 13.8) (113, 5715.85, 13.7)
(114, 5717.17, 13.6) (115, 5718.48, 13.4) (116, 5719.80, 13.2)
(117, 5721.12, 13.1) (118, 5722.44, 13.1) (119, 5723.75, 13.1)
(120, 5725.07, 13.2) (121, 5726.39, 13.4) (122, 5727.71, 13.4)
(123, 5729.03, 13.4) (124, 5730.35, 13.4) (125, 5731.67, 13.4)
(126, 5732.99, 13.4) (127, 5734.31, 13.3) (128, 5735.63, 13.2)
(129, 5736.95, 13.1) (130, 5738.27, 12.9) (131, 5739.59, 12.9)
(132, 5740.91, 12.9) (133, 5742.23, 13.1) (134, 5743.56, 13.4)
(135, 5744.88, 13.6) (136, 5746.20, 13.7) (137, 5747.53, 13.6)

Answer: 1.0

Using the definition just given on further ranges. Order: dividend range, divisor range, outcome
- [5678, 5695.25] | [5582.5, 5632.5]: 0.99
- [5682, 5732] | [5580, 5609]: 1.00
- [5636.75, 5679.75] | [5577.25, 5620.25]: 1.00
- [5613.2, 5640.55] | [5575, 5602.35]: 1.00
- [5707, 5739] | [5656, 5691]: 1.00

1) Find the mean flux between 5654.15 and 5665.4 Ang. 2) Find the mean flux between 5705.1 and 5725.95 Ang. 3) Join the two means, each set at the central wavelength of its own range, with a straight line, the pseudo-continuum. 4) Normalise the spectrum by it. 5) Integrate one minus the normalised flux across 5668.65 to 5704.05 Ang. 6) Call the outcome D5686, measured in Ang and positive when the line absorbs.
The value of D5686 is 0.5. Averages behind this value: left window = 13.7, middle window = 13.5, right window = 13.6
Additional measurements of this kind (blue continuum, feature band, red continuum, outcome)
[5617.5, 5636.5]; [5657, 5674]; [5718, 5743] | -0.1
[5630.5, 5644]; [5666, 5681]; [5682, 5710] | 0.4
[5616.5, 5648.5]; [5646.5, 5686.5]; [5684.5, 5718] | 0.3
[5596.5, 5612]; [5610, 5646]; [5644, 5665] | 0.4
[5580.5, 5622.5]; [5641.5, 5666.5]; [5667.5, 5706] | -0.4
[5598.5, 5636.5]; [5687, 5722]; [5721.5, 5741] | -0.8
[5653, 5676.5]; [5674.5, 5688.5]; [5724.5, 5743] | 0.1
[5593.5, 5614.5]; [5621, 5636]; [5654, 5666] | 0.0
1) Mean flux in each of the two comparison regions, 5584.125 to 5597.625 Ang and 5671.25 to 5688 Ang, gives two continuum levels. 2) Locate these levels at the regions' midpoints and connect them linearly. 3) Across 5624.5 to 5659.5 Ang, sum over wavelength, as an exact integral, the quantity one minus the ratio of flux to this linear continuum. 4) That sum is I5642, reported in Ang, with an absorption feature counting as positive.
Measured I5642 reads -0.9 Ang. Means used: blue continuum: 13.3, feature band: 13.7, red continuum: 13.4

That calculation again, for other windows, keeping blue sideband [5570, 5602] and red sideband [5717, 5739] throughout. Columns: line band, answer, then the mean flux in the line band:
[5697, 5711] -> -0.62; 13.9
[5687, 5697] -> -0.05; 13.4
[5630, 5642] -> -0.32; 13.8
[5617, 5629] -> 0.00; 13.5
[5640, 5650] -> -0.19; 13.7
